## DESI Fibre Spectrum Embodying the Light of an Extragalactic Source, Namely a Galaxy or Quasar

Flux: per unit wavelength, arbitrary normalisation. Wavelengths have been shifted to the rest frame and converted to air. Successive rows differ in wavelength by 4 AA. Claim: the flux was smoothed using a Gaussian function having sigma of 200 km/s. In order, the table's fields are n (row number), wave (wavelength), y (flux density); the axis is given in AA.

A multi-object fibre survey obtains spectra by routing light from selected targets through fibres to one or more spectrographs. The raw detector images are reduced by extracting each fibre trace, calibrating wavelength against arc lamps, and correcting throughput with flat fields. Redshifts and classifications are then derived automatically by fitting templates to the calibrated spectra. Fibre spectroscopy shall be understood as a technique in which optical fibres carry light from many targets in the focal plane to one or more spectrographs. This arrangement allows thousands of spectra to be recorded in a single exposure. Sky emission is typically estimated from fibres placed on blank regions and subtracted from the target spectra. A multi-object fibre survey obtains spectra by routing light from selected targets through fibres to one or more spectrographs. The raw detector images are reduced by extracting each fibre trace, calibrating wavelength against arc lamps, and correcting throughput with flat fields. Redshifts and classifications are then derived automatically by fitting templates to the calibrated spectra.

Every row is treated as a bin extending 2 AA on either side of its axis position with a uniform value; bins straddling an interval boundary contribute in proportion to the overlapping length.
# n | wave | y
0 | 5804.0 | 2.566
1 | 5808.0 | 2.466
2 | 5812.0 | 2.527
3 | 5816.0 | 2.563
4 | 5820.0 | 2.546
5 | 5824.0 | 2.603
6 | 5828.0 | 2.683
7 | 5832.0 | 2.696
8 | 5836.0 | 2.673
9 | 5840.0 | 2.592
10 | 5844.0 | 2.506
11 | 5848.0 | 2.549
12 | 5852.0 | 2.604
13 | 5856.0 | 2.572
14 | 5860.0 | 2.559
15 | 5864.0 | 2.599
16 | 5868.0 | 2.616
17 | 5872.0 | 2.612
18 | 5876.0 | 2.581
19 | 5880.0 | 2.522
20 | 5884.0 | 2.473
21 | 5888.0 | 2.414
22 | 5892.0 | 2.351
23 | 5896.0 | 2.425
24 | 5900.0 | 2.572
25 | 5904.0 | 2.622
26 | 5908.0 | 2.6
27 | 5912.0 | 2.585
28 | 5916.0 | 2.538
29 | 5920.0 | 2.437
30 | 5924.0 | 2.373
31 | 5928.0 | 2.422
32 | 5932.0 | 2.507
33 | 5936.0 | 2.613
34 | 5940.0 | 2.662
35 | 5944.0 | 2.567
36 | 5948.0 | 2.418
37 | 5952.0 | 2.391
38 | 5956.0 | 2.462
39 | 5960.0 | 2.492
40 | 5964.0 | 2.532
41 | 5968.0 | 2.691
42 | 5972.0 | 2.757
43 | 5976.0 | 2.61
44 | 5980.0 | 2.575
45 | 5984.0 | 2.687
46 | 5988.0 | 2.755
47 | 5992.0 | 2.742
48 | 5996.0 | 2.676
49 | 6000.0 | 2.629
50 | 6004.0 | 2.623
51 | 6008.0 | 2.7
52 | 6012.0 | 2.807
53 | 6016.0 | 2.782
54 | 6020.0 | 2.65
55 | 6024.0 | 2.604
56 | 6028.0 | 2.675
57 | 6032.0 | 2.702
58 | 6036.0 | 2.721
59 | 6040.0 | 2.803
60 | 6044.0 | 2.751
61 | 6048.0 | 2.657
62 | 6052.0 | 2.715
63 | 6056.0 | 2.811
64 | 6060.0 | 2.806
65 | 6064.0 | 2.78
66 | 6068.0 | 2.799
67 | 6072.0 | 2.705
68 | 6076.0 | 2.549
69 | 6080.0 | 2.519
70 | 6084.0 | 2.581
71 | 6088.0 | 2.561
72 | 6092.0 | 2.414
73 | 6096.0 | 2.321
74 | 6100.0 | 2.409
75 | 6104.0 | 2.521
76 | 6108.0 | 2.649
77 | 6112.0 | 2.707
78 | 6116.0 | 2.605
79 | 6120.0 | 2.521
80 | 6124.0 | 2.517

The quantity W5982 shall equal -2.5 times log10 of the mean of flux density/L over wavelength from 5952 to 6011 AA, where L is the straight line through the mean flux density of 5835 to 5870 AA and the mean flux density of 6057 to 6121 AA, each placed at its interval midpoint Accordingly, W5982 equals -0.02 mag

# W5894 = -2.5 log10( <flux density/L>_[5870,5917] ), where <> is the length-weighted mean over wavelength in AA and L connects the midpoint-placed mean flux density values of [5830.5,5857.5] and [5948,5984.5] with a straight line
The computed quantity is 0.03 mag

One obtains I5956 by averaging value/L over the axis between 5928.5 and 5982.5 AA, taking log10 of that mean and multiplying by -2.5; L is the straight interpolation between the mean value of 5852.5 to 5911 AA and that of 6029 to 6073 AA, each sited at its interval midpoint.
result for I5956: 0.03 mag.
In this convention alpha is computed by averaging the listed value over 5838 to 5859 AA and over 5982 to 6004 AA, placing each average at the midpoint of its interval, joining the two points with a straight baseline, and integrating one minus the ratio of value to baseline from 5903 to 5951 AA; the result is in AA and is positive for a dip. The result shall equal 2.0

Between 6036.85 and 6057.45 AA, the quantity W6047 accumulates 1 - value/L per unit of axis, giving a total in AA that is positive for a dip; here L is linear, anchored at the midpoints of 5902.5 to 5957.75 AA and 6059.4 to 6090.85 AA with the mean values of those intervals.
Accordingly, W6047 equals -0.95 AA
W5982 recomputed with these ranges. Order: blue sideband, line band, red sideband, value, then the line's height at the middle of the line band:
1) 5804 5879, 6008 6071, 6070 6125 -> -0.08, 2.55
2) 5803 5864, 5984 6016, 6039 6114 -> -0.04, 2.62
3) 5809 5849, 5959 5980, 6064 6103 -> -0.02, 2.57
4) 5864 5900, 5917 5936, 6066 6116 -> 0.03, 2.52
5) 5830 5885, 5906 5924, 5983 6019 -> 0.05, 2.63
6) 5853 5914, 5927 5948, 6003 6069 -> 0.03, 2.61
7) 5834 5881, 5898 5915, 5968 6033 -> 0.01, 2.62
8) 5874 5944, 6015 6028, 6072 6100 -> -0.07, 2.5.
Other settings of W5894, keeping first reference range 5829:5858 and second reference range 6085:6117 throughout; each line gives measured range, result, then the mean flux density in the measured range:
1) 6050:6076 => -0.09 mag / 2.75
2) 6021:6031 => -0.04 mag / 2.65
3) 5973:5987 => -0.03 mag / 2.64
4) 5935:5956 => 0.02 mag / 2.52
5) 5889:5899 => 0.08 mag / 2.41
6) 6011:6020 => -0.09 mag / 2.76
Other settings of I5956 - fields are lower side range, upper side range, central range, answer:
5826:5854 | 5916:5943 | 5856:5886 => 0.00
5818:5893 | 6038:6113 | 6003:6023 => -0.04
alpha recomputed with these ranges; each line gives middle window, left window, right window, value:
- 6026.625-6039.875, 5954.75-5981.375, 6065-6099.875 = -0.7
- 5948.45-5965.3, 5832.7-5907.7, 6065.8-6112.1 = 0.6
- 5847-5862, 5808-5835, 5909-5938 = 0.0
